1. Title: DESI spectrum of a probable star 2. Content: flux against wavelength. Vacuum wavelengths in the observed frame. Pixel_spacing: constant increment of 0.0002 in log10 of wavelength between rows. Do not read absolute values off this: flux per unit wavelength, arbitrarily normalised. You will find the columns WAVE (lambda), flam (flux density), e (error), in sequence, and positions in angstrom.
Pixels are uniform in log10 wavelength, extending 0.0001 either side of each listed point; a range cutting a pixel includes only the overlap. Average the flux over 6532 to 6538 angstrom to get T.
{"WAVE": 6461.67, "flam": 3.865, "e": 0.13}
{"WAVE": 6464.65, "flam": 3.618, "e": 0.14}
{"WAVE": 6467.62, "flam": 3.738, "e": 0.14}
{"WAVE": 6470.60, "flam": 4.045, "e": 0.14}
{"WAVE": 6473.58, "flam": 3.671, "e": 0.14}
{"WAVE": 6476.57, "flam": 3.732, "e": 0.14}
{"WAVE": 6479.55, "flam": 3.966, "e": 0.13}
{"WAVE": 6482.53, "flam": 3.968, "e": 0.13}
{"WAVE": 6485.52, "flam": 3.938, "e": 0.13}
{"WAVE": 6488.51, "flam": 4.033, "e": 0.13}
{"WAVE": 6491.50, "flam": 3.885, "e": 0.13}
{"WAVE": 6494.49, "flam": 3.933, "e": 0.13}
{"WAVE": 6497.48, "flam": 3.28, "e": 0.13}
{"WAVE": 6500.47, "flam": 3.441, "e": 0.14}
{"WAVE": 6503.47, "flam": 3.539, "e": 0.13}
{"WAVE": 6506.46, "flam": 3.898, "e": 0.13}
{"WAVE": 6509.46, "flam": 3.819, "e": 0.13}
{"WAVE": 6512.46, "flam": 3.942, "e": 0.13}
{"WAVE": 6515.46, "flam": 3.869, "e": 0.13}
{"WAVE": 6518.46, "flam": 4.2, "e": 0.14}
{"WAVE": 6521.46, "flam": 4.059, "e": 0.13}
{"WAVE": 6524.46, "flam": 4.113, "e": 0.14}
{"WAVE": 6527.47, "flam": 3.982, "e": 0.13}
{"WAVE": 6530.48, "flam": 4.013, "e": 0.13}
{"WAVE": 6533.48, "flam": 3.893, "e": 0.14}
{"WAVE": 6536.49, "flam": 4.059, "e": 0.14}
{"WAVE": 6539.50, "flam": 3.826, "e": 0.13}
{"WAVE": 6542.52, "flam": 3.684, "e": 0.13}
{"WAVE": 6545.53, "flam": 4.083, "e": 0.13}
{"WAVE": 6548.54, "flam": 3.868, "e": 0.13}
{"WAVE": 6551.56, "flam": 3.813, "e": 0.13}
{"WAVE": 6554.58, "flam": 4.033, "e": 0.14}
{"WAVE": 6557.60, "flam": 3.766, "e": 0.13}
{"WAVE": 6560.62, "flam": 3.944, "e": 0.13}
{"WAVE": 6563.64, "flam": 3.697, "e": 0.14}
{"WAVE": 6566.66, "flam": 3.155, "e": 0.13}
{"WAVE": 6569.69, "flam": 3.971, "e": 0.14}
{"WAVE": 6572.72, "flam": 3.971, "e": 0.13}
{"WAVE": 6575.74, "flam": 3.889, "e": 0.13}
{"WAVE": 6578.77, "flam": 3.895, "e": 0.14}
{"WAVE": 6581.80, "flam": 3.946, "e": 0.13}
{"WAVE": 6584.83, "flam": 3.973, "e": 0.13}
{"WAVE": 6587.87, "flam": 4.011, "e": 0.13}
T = 3.98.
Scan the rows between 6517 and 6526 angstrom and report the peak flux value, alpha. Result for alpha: 4.2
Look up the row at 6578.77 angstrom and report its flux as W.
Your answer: 3.895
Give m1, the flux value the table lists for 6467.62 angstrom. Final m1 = 3.738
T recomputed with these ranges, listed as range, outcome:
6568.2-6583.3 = 3.94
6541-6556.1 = 3.89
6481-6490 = 3.98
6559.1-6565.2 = 3.82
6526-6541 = 3.96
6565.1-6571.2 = 3.56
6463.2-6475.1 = 3.77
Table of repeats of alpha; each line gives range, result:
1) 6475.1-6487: 3.968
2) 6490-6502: 3.933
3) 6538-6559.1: 4.083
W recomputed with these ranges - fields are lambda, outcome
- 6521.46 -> 4.059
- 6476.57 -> 3.732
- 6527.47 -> 3.982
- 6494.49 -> 3.933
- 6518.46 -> 4.2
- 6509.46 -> 3.819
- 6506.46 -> 3.898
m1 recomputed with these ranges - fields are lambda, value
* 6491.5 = 3.885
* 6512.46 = 3.942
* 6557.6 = 3.766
